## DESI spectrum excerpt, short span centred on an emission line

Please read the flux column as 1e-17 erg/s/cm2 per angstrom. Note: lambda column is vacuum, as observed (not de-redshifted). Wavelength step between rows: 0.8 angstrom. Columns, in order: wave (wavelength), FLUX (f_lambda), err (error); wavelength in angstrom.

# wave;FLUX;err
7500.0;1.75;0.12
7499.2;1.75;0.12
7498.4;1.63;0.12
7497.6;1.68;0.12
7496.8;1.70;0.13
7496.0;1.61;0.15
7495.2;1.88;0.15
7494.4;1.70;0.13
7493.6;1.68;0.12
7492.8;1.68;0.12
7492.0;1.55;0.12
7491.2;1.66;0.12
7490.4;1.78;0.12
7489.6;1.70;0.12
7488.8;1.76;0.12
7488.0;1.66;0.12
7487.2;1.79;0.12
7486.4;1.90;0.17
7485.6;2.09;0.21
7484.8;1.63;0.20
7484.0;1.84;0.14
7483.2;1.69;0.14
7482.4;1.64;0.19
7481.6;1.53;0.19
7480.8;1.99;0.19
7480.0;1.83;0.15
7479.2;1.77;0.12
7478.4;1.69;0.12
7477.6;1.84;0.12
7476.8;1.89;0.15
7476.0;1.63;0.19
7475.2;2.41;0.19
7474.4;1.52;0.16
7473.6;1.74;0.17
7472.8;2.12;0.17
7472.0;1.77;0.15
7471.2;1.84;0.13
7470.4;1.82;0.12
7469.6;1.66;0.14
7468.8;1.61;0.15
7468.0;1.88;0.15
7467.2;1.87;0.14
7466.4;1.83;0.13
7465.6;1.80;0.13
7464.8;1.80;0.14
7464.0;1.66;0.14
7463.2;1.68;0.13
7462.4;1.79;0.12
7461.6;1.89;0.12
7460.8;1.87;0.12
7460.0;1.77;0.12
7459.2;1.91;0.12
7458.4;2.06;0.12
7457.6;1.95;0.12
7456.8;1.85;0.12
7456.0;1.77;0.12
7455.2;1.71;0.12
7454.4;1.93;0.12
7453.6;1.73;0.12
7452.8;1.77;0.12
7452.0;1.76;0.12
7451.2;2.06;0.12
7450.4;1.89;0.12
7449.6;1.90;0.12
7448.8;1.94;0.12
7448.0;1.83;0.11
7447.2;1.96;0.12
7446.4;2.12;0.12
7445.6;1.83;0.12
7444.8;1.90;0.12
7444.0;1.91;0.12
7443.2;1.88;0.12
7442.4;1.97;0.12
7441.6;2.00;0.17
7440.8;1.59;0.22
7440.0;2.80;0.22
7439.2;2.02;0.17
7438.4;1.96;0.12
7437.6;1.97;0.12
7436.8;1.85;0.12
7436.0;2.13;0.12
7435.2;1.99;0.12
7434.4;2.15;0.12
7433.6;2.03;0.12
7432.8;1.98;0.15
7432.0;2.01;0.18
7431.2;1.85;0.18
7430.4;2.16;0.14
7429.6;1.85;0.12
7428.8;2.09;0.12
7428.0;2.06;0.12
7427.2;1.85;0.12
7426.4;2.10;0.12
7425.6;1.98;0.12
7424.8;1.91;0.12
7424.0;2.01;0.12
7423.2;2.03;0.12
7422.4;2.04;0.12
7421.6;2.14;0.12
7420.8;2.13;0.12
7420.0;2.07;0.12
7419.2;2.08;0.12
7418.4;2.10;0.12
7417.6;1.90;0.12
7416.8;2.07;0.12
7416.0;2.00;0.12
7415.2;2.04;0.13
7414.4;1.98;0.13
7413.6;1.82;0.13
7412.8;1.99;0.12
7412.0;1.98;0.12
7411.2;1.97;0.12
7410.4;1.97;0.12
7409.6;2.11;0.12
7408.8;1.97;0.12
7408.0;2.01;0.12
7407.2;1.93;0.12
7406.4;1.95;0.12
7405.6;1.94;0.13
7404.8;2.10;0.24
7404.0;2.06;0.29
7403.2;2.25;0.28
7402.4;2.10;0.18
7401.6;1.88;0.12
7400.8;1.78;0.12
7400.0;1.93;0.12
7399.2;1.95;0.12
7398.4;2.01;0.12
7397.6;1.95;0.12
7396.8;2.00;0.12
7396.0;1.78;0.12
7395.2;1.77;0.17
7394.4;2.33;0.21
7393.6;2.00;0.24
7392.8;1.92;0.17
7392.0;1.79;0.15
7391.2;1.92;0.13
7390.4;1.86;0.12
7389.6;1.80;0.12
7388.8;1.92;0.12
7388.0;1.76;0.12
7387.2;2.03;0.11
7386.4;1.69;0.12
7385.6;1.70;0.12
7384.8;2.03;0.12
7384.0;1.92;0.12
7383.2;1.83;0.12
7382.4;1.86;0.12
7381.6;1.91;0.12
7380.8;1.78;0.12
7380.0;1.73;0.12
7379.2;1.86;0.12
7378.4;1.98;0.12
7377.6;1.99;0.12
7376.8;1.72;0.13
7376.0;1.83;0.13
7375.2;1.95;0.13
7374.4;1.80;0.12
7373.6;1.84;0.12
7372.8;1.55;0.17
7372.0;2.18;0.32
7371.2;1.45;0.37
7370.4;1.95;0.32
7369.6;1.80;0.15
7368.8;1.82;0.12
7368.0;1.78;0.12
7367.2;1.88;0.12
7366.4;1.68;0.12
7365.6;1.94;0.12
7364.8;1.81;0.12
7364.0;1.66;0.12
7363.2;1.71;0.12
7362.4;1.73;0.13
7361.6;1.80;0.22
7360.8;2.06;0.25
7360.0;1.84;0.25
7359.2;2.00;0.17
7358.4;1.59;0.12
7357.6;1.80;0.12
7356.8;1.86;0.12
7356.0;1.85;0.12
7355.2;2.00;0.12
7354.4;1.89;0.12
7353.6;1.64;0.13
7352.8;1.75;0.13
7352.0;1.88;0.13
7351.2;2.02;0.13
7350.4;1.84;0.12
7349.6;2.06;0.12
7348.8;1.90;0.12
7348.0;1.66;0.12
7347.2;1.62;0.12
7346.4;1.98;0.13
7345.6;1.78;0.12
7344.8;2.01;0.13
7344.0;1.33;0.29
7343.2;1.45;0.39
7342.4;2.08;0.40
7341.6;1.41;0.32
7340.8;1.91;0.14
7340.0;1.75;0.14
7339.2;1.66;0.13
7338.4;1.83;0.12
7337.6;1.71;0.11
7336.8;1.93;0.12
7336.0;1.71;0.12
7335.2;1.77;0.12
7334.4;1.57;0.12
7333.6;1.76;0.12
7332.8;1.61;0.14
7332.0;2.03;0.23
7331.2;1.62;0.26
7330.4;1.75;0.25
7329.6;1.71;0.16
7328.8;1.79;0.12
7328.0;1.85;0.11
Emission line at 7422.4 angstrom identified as Mg II 2798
